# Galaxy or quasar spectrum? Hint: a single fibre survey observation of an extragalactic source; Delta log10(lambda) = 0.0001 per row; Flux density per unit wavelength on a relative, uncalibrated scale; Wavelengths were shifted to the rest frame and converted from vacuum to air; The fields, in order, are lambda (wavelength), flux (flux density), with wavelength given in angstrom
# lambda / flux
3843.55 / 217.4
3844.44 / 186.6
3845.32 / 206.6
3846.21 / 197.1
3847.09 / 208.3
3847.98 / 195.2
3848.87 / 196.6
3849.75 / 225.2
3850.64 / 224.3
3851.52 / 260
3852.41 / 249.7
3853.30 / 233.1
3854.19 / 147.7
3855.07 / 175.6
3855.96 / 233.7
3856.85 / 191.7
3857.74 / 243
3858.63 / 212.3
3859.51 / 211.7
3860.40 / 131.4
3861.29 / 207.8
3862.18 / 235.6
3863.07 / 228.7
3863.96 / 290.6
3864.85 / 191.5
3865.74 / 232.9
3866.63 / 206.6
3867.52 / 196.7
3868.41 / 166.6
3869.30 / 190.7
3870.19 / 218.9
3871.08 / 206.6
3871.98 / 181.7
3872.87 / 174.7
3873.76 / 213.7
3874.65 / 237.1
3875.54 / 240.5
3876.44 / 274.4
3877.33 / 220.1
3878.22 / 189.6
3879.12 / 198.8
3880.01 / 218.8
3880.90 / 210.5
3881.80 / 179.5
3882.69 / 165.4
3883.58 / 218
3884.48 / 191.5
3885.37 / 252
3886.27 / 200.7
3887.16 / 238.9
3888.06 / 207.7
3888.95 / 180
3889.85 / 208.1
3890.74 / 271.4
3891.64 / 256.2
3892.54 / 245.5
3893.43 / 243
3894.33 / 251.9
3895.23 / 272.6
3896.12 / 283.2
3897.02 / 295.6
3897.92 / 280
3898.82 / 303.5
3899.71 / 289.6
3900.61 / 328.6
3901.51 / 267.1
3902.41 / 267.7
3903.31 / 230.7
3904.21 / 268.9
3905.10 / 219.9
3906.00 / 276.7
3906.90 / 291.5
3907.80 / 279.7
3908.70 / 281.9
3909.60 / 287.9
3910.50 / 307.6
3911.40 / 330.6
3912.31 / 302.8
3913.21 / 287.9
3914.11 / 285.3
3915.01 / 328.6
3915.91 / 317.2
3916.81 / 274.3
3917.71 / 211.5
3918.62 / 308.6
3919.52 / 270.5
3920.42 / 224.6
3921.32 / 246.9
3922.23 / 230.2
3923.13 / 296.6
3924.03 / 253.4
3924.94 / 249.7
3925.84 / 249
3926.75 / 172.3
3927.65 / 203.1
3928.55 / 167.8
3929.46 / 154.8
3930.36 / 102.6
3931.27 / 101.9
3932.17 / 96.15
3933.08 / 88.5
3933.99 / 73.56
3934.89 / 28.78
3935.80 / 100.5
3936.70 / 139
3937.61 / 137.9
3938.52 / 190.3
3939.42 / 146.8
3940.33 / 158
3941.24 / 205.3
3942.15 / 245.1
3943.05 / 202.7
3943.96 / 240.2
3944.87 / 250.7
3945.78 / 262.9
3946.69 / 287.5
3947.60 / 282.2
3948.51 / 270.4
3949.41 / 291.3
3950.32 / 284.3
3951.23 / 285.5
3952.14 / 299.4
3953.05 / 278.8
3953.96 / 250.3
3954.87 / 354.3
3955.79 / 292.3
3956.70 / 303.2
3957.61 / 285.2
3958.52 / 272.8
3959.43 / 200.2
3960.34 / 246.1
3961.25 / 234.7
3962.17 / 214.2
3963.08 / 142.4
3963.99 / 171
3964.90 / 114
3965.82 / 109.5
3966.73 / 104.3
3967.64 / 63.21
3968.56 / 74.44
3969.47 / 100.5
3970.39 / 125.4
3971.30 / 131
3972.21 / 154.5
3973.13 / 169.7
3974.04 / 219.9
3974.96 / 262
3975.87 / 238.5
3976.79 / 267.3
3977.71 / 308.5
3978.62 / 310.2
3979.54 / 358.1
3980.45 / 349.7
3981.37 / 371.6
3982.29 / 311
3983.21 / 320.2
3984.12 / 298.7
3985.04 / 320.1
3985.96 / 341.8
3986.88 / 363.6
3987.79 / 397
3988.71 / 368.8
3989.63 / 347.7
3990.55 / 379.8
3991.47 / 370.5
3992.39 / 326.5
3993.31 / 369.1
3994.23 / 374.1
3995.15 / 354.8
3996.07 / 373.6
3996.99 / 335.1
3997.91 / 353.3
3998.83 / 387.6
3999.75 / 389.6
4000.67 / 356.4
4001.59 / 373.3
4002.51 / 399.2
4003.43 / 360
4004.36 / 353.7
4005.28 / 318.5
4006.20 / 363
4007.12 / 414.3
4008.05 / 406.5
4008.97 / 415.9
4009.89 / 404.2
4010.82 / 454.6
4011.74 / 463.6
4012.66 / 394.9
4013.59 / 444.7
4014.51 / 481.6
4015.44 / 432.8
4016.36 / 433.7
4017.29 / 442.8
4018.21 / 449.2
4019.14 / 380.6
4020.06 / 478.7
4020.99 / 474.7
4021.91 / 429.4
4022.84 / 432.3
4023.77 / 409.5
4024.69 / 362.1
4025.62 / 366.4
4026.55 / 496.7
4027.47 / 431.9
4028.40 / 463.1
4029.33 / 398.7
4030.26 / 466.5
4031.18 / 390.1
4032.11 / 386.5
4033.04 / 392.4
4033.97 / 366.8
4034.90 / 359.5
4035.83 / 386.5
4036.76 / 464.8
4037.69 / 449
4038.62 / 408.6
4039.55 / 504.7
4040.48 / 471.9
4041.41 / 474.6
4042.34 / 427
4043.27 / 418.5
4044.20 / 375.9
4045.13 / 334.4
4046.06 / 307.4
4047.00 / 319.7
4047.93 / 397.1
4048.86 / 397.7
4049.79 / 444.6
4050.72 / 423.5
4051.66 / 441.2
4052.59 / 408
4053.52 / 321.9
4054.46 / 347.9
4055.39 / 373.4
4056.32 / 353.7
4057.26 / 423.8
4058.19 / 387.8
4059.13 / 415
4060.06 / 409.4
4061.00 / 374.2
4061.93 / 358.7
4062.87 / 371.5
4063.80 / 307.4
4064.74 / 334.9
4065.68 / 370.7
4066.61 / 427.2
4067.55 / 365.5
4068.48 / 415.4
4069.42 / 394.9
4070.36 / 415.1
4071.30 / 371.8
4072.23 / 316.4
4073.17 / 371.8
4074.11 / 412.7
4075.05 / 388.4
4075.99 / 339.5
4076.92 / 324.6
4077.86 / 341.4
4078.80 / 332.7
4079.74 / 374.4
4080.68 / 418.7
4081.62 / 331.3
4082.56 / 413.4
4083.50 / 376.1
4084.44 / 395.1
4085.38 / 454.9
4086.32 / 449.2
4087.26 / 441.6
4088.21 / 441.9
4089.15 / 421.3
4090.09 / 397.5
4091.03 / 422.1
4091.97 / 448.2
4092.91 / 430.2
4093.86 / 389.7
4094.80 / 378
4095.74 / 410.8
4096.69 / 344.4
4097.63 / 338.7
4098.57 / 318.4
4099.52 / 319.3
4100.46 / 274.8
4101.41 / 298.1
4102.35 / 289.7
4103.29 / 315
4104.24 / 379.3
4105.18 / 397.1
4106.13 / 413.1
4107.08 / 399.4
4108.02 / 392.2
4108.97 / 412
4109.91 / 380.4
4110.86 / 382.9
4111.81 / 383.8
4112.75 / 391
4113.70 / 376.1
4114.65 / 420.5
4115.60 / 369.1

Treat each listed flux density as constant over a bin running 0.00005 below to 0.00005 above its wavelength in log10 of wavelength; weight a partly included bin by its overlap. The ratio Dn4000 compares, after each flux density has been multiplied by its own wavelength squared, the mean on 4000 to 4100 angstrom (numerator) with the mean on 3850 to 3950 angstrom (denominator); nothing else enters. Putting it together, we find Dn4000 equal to 1.90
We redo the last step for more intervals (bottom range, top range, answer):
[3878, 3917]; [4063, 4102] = 1.61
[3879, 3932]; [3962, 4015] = 1.31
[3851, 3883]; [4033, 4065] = 2.05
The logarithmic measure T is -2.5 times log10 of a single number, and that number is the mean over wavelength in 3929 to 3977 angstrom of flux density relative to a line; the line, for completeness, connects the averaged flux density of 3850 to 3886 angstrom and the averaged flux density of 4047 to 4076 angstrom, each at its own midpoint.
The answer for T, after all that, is 0.42 mag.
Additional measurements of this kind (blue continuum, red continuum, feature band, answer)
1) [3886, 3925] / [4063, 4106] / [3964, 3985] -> 0.39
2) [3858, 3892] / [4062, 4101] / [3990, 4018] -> -0.23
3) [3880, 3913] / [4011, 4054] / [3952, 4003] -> 0.26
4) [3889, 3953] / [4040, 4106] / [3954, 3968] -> 0.29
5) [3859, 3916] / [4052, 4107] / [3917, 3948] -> 0.37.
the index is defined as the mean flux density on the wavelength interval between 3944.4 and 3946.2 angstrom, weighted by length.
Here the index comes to 256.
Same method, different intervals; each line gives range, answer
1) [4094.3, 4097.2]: 378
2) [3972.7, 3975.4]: 217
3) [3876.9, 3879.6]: 203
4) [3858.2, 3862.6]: 200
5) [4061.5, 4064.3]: 345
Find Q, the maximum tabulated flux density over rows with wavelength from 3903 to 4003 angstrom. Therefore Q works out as 399.2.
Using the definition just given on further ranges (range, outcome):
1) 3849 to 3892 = 290.6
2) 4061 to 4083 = 427.2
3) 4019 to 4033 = 496.7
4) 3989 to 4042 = 504.7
